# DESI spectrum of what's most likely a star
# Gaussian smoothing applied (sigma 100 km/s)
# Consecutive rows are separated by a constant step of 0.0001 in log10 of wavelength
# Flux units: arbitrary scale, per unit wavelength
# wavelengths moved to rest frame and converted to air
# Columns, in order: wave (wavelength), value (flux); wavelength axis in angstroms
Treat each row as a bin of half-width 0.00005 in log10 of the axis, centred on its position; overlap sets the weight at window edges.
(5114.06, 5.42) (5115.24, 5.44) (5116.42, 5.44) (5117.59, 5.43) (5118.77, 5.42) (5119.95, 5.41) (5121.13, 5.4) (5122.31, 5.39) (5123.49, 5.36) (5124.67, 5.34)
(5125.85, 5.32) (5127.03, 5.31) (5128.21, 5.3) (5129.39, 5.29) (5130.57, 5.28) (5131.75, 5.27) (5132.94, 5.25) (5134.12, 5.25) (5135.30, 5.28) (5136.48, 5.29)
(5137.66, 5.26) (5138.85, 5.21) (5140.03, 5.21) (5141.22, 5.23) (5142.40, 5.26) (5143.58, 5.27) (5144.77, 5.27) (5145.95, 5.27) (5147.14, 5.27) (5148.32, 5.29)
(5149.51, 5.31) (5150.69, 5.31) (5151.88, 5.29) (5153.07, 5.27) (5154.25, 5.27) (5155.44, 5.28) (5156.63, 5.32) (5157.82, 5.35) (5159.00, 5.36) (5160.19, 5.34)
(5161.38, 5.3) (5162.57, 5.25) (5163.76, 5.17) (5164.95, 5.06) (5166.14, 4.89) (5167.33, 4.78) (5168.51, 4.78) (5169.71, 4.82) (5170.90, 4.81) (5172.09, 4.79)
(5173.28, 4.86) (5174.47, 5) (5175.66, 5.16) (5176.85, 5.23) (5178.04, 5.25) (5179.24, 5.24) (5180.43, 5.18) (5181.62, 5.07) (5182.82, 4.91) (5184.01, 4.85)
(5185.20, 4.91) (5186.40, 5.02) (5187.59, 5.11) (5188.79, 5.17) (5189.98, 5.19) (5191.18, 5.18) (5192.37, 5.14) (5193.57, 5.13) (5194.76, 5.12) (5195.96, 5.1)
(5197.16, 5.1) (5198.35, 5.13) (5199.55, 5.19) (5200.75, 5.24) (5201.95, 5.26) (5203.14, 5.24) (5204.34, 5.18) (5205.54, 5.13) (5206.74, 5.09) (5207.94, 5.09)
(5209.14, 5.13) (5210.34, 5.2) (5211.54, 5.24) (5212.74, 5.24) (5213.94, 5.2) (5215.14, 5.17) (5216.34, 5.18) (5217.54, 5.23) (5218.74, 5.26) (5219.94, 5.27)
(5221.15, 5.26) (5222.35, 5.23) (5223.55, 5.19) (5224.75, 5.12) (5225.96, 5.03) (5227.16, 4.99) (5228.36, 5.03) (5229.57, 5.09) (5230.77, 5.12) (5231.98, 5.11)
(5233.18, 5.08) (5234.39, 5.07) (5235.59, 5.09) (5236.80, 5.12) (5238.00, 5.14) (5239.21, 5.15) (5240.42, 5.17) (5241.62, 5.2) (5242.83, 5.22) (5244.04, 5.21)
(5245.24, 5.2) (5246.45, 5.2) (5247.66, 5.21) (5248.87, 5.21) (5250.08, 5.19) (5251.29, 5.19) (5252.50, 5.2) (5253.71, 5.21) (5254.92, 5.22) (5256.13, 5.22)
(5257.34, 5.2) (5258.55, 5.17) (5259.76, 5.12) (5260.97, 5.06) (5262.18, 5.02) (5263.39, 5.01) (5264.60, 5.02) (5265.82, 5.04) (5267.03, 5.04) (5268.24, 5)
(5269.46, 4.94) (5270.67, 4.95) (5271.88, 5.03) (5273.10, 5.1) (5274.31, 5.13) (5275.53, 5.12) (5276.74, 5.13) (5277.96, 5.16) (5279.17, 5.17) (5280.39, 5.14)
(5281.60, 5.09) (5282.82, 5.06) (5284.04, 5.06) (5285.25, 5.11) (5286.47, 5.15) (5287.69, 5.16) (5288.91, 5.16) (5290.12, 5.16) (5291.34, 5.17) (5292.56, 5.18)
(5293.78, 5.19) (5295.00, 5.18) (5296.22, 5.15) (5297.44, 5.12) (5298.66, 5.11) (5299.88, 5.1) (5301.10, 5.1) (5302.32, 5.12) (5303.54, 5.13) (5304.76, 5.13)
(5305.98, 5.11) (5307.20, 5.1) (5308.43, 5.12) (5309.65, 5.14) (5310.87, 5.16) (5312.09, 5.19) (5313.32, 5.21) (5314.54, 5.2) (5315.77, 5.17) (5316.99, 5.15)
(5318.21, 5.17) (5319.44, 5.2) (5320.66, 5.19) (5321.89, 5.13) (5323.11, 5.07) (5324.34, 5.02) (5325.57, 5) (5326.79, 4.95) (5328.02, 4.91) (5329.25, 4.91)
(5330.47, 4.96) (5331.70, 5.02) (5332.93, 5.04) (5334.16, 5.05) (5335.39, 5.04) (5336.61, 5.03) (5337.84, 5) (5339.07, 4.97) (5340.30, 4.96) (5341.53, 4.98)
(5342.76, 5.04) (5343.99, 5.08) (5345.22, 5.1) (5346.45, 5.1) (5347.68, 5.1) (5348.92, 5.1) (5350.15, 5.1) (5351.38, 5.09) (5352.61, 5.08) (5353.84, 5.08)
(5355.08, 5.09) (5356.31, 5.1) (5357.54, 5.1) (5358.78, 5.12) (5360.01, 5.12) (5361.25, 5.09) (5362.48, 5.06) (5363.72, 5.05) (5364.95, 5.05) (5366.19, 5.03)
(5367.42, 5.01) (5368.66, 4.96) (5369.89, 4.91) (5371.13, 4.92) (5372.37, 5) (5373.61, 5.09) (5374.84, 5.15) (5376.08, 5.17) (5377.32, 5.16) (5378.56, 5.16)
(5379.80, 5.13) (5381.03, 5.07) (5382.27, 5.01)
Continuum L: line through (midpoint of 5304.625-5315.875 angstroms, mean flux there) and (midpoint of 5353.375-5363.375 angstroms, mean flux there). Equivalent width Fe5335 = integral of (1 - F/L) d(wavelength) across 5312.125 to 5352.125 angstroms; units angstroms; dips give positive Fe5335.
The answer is 0.4 angstroms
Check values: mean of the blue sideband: 5.15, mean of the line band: 5.07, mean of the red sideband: 5.09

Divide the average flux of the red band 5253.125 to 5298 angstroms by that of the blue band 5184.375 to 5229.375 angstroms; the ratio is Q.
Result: 0.99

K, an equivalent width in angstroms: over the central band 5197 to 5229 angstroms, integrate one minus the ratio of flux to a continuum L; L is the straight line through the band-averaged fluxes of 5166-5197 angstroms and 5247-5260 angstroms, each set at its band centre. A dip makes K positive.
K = -0.4 angstroms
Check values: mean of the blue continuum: 5.03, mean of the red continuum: 5.19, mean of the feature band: 5.17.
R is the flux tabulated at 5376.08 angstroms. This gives 5.17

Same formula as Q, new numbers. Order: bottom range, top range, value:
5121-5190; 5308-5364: 0.98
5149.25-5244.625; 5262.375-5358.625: 0.99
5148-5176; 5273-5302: 1.00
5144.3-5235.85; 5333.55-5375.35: 0.98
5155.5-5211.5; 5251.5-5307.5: 1.00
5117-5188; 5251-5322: 0.99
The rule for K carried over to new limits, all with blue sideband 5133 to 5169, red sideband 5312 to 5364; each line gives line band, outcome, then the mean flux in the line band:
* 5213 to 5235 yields 0.1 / 5.15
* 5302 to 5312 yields -0.1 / 5.13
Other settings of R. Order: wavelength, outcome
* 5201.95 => 5.26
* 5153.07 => 5.27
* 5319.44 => 5.2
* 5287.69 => 5.16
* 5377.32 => 5.16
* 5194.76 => 5.12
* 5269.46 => 4.94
